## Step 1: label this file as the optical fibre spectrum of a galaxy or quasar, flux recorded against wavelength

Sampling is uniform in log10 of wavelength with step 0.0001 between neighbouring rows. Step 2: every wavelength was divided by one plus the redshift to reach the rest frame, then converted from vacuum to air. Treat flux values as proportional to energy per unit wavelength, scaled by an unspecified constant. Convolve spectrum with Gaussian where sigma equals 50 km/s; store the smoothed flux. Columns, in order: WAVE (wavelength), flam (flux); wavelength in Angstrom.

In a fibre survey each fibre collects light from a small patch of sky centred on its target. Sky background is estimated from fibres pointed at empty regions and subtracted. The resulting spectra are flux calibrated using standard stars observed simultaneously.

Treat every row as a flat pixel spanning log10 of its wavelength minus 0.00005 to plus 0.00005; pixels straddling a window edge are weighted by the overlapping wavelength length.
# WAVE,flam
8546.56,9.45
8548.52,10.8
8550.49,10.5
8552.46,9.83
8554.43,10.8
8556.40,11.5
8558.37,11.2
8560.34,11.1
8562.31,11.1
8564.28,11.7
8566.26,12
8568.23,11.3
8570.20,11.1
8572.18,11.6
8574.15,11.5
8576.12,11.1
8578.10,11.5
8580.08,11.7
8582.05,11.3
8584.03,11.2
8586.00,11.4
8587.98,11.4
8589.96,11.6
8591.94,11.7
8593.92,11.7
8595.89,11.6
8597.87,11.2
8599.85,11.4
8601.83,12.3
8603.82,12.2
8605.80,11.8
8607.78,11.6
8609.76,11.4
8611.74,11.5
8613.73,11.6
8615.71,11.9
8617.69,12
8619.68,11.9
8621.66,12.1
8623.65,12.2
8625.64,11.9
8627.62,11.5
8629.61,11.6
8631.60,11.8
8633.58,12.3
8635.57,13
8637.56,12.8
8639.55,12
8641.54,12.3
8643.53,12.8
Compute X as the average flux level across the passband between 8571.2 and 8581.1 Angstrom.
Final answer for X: 11.5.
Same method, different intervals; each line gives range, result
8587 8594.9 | 11.6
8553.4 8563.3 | 11.1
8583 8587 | 11.3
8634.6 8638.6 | 12.9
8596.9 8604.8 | 11.8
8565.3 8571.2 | 11.5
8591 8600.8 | 11.5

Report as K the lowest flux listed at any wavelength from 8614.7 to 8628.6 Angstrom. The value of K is 11.5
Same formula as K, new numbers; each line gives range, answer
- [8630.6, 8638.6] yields 11.8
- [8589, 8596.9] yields 11.6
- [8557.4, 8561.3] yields 11.1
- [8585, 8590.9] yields 11.4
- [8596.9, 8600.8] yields 11.2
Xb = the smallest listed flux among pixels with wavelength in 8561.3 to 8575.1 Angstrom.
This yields 11.1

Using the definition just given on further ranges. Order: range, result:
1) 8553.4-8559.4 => 10.8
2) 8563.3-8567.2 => 11.7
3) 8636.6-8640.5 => 12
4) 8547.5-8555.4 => 9.83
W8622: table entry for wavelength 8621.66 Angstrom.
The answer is 12.1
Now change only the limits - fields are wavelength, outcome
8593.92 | 11.7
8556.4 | 11.5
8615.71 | 11.9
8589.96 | 11.6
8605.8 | 11.8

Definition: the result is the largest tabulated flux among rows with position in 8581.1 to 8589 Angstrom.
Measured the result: 11.4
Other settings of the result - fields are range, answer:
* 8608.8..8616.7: 11.9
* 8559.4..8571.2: 12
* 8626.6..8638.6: 13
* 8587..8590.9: 11.6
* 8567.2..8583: 11.7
